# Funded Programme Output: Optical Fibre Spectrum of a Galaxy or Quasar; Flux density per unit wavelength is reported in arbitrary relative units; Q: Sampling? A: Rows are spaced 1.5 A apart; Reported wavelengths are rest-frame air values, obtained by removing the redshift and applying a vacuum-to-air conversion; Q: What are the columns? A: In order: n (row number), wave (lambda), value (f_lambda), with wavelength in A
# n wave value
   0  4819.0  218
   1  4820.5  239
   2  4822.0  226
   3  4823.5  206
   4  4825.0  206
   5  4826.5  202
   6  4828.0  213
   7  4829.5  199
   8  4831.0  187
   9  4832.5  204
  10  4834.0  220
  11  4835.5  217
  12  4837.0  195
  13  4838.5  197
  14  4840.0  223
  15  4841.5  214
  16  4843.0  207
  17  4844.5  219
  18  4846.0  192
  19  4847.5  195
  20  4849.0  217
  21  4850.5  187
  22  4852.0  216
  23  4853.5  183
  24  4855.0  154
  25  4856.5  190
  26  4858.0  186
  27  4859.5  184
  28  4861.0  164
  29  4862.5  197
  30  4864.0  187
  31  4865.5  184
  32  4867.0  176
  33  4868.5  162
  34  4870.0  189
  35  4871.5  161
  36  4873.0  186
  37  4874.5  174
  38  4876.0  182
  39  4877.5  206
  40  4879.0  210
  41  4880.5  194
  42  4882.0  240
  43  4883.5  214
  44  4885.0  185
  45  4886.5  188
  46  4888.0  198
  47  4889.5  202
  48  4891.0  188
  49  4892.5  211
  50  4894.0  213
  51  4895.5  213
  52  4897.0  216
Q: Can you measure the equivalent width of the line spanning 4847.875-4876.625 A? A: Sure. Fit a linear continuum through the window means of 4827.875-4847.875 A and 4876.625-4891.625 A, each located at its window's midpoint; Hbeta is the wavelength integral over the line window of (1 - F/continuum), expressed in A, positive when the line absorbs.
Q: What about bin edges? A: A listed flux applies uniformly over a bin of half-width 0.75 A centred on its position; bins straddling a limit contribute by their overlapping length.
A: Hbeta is 2.93 A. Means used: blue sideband 206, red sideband 202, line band 183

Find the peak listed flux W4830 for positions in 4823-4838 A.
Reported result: 220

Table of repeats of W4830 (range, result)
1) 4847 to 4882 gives 240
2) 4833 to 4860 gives 223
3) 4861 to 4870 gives 197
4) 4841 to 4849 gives 219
